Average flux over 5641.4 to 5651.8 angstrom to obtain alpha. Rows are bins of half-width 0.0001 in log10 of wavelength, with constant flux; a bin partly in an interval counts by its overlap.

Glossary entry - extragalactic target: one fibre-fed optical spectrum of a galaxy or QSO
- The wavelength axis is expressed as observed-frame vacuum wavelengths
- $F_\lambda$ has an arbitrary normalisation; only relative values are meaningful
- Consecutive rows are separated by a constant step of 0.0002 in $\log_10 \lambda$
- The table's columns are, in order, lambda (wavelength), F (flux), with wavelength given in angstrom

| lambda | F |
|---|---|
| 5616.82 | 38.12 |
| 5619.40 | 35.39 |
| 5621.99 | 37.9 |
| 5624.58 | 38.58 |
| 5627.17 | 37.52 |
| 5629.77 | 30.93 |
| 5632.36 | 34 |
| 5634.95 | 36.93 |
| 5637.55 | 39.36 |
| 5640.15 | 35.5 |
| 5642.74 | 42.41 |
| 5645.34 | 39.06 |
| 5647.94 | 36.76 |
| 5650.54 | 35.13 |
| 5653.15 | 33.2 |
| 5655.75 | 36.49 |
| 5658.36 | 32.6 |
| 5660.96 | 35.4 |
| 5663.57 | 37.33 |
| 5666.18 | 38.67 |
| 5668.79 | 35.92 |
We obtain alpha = 38.4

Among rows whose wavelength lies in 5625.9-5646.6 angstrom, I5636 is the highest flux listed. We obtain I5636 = 42.41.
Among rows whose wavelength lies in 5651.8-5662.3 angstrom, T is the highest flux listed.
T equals 36.49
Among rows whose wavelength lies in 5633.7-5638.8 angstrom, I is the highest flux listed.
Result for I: 39.36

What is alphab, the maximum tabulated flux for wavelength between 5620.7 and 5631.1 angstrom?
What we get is 38.58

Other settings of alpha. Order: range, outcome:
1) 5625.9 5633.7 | 34.2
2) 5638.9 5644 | 39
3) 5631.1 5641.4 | 36.4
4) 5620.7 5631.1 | 36.2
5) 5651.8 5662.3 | 34.4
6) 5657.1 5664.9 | 35.1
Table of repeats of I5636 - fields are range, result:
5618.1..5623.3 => 37.9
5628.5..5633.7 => 34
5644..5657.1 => 39.06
